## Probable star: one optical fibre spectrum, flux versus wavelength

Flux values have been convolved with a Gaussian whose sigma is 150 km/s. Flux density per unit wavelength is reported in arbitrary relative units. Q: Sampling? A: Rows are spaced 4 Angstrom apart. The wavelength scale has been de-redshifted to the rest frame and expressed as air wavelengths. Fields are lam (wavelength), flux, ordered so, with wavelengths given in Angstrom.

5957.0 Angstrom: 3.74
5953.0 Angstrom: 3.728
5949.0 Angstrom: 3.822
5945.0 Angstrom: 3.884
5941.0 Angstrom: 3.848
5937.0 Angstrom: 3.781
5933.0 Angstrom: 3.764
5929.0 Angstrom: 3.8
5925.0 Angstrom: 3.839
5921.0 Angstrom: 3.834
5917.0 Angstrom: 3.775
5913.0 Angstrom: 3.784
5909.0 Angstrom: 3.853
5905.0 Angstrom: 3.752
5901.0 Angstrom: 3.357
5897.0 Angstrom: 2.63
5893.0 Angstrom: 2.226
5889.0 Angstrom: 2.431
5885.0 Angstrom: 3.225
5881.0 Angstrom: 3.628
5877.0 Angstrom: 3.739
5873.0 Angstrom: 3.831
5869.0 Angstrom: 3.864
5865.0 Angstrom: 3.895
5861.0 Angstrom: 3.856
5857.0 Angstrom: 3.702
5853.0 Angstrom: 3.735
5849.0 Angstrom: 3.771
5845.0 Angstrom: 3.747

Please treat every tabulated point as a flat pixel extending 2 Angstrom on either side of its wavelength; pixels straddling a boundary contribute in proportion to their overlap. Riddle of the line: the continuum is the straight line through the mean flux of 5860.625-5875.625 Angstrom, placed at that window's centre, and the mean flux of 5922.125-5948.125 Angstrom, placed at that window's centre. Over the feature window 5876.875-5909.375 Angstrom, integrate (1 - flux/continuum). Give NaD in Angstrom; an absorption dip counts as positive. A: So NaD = 5.9 Angstrom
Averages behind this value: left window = 3.86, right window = 3.82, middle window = 3.14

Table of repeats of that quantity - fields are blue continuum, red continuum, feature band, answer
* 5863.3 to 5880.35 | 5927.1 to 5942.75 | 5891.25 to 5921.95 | 3.3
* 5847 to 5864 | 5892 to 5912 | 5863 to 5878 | -1.0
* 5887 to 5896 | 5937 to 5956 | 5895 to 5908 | -3.2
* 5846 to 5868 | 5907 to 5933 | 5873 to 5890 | 1.9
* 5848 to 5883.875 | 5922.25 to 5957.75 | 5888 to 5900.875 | 4.1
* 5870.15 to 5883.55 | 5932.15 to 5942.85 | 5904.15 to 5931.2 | -0.2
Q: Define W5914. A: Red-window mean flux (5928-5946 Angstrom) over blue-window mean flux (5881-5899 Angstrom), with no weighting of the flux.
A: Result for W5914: 1.4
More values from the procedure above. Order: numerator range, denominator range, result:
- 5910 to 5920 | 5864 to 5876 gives 0.98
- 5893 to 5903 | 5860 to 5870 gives 0.73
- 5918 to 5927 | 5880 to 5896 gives 1.36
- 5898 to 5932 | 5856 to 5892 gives 1.05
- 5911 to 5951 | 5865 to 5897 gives 1.16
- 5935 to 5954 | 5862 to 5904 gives 1.15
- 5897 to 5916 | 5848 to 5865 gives 0.95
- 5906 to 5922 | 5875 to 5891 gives 1.17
